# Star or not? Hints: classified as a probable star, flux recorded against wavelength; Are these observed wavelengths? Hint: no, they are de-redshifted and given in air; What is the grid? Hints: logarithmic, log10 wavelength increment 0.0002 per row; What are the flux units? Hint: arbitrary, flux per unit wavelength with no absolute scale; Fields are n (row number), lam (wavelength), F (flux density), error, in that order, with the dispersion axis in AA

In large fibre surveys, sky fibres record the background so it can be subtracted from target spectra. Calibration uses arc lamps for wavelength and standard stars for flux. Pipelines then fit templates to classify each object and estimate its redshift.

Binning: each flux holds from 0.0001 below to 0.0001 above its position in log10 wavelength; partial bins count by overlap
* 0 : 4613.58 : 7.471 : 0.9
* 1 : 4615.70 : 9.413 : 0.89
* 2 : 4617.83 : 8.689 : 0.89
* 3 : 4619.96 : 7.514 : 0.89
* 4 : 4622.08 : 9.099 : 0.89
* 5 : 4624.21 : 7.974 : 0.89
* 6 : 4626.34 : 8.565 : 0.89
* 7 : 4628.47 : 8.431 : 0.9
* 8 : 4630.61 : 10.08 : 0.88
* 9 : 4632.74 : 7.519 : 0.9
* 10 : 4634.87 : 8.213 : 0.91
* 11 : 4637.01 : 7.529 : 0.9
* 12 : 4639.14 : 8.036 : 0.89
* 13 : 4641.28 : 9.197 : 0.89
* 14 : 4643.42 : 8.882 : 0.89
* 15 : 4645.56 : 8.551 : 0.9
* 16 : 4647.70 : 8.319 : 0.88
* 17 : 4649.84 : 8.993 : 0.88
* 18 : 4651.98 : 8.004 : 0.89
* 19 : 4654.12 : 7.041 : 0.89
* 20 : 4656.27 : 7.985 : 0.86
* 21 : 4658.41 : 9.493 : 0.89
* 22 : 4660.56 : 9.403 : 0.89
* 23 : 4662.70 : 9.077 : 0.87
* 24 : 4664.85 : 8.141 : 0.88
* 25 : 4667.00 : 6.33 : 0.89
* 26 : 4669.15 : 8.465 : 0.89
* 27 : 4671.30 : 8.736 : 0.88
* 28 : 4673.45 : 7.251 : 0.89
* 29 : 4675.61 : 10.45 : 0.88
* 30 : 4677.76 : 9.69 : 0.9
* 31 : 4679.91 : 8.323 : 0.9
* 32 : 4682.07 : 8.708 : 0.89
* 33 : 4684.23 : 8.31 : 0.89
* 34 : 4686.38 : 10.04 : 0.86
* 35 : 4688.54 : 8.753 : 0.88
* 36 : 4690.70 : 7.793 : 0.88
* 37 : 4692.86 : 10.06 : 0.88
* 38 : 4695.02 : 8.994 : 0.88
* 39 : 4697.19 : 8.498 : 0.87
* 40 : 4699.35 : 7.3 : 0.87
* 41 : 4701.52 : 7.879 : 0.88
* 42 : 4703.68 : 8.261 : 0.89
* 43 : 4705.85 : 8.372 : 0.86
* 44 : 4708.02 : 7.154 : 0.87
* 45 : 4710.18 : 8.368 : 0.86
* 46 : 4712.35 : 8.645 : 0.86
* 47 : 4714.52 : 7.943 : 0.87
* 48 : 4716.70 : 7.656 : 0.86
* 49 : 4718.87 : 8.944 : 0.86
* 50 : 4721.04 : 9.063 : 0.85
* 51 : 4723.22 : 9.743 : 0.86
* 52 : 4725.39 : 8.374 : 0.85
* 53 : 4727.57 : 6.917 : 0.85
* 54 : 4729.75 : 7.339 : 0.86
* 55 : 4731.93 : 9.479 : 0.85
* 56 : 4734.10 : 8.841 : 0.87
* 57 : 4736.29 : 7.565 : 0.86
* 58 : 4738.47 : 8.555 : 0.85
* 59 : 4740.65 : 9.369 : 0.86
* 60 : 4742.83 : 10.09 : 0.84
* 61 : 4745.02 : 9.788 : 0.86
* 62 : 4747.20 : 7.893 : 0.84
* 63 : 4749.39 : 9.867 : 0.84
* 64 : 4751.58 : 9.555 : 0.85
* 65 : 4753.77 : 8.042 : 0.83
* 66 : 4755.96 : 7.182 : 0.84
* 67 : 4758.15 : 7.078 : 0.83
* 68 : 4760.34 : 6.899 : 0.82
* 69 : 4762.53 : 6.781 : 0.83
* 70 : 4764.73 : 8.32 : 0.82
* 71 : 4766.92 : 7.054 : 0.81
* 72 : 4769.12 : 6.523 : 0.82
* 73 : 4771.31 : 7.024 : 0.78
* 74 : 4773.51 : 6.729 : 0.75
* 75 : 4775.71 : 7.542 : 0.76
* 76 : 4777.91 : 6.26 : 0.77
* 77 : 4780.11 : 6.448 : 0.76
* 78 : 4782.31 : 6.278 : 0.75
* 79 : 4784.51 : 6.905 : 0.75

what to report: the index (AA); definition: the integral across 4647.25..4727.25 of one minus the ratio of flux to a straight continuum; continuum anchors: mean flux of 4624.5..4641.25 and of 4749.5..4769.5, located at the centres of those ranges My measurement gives -4.3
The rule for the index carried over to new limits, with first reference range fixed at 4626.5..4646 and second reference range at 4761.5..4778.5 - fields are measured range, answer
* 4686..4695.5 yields -1.4 AA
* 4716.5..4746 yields -5.0 AA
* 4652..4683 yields -1.3 AA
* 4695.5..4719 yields -1.1 AA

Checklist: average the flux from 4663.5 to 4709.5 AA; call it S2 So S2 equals 8.46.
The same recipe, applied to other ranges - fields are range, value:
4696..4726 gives 8.3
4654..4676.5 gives 8.44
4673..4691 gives 8.91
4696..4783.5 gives 7.99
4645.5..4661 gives 8.43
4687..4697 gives 8.91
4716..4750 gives 8.72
